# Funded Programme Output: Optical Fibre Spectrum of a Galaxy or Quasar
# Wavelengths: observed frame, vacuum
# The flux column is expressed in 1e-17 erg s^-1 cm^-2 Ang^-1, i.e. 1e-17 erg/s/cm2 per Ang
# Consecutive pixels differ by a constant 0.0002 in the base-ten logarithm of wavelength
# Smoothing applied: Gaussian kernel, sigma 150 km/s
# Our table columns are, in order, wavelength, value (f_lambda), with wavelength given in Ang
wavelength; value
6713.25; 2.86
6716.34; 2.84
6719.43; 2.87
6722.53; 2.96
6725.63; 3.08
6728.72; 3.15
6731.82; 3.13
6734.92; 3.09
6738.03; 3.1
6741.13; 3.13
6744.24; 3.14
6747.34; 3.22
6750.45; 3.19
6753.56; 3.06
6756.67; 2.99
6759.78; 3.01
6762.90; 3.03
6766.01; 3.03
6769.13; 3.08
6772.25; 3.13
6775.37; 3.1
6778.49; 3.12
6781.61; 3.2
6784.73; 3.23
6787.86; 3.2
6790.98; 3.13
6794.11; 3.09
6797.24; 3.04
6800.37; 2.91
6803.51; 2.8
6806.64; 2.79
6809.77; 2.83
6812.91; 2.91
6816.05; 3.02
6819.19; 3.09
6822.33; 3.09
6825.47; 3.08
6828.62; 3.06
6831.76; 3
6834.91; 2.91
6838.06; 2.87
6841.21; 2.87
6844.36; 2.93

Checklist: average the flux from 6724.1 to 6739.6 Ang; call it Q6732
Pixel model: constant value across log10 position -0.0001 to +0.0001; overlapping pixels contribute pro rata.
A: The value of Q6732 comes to 3.11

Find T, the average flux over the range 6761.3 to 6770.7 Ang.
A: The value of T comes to 3.04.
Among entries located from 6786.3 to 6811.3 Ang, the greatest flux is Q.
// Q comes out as 3.2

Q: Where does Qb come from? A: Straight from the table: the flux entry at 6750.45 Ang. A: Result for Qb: 3.19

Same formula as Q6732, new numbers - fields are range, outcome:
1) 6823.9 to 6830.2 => 3.07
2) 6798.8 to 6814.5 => 2.85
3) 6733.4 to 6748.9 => 3.14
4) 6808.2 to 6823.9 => 2.99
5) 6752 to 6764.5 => 3.02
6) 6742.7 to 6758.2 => 3.12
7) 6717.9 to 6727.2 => 2.97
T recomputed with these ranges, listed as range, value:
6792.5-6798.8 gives 3.06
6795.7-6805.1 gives 2.92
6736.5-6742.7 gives 3.11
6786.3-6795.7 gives 3.14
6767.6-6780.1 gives 3.11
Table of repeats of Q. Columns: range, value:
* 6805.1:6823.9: 3.09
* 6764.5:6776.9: 3.13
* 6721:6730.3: 3.15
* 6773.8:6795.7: 3.23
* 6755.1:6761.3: 3.01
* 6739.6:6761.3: 3.22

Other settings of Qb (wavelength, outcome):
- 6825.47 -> 3.08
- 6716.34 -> 2.84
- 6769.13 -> 3.08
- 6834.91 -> 2.91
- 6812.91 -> 2.91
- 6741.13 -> 3.13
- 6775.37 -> 3.1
